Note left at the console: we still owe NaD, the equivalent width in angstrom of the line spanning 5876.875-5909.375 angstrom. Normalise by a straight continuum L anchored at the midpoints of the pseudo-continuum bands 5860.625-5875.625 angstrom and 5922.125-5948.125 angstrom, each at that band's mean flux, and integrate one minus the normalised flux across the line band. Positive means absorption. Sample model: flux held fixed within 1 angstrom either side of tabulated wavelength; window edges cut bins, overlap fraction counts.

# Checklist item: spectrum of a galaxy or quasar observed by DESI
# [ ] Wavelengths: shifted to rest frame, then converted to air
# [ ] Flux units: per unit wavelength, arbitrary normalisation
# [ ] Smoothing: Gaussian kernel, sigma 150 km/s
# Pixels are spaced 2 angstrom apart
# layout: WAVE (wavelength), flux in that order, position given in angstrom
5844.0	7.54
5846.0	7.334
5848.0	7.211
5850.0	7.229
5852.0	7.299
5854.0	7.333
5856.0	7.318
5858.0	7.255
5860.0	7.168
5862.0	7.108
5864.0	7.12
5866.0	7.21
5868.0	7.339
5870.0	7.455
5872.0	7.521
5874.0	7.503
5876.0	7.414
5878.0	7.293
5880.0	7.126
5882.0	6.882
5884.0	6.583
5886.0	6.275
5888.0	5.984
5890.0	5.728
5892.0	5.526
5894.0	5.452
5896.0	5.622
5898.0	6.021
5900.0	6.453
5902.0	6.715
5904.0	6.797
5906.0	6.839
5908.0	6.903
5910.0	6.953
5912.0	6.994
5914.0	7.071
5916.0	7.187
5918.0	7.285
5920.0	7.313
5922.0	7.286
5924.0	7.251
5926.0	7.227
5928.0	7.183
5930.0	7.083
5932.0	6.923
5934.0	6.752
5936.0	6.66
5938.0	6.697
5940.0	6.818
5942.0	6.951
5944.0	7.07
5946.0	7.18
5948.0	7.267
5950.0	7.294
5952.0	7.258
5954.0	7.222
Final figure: 3.6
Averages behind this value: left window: 7.32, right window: 7.01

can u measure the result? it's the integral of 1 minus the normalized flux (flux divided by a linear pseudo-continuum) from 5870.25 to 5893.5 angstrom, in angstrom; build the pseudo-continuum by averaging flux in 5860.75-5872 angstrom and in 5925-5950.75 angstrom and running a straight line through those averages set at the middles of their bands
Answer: 1.6 angstrom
